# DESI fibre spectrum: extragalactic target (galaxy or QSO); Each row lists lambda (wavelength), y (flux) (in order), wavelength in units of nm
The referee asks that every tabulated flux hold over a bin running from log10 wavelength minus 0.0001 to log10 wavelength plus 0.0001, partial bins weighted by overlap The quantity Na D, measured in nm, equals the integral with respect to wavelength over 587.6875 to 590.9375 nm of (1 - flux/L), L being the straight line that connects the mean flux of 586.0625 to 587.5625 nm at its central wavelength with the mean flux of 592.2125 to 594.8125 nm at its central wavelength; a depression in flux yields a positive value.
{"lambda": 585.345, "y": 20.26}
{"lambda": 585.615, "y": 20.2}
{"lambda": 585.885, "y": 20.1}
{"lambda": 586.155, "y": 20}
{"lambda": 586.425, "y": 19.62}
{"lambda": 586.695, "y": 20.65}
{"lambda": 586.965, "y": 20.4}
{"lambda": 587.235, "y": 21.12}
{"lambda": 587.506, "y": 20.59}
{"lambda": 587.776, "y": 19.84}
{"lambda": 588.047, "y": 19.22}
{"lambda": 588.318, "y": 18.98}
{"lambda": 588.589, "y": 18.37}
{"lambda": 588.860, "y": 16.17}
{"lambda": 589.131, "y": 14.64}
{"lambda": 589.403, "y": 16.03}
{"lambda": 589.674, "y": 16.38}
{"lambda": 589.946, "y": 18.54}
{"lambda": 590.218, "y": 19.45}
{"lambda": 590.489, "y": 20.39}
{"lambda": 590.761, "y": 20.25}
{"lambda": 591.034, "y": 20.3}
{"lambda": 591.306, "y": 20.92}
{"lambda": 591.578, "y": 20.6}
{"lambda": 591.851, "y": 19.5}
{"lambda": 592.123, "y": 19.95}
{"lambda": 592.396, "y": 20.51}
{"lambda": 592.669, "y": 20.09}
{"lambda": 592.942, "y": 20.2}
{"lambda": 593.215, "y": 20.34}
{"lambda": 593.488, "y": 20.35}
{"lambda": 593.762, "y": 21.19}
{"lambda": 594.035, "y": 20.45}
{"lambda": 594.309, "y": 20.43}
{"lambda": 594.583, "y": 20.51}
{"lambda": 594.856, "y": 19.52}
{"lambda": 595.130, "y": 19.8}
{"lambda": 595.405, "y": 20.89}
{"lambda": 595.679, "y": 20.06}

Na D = 0.35 nm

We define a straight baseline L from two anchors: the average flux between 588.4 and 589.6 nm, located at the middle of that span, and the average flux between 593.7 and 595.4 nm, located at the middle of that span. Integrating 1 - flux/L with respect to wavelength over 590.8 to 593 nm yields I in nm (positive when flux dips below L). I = -0.216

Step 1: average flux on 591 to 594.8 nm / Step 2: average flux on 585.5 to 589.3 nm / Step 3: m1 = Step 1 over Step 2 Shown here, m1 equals 1.06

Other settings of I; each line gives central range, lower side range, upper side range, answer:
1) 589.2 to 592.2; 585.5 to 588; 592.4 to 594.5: 0.173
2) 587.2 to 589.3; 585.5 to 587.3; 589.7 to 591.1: 0.154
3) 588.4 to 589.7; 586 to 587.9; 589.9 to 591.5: 0.243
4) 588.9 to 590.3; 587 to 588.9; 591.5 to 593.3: 0.201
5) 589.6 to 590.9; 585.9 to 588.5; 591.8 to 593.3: 0.062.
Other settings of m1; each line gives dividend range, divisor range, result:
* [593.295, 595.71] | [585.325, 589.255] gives 1.05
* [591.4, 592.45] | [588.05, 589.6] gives 1.18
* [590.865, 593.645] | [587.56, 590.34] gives 1.14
